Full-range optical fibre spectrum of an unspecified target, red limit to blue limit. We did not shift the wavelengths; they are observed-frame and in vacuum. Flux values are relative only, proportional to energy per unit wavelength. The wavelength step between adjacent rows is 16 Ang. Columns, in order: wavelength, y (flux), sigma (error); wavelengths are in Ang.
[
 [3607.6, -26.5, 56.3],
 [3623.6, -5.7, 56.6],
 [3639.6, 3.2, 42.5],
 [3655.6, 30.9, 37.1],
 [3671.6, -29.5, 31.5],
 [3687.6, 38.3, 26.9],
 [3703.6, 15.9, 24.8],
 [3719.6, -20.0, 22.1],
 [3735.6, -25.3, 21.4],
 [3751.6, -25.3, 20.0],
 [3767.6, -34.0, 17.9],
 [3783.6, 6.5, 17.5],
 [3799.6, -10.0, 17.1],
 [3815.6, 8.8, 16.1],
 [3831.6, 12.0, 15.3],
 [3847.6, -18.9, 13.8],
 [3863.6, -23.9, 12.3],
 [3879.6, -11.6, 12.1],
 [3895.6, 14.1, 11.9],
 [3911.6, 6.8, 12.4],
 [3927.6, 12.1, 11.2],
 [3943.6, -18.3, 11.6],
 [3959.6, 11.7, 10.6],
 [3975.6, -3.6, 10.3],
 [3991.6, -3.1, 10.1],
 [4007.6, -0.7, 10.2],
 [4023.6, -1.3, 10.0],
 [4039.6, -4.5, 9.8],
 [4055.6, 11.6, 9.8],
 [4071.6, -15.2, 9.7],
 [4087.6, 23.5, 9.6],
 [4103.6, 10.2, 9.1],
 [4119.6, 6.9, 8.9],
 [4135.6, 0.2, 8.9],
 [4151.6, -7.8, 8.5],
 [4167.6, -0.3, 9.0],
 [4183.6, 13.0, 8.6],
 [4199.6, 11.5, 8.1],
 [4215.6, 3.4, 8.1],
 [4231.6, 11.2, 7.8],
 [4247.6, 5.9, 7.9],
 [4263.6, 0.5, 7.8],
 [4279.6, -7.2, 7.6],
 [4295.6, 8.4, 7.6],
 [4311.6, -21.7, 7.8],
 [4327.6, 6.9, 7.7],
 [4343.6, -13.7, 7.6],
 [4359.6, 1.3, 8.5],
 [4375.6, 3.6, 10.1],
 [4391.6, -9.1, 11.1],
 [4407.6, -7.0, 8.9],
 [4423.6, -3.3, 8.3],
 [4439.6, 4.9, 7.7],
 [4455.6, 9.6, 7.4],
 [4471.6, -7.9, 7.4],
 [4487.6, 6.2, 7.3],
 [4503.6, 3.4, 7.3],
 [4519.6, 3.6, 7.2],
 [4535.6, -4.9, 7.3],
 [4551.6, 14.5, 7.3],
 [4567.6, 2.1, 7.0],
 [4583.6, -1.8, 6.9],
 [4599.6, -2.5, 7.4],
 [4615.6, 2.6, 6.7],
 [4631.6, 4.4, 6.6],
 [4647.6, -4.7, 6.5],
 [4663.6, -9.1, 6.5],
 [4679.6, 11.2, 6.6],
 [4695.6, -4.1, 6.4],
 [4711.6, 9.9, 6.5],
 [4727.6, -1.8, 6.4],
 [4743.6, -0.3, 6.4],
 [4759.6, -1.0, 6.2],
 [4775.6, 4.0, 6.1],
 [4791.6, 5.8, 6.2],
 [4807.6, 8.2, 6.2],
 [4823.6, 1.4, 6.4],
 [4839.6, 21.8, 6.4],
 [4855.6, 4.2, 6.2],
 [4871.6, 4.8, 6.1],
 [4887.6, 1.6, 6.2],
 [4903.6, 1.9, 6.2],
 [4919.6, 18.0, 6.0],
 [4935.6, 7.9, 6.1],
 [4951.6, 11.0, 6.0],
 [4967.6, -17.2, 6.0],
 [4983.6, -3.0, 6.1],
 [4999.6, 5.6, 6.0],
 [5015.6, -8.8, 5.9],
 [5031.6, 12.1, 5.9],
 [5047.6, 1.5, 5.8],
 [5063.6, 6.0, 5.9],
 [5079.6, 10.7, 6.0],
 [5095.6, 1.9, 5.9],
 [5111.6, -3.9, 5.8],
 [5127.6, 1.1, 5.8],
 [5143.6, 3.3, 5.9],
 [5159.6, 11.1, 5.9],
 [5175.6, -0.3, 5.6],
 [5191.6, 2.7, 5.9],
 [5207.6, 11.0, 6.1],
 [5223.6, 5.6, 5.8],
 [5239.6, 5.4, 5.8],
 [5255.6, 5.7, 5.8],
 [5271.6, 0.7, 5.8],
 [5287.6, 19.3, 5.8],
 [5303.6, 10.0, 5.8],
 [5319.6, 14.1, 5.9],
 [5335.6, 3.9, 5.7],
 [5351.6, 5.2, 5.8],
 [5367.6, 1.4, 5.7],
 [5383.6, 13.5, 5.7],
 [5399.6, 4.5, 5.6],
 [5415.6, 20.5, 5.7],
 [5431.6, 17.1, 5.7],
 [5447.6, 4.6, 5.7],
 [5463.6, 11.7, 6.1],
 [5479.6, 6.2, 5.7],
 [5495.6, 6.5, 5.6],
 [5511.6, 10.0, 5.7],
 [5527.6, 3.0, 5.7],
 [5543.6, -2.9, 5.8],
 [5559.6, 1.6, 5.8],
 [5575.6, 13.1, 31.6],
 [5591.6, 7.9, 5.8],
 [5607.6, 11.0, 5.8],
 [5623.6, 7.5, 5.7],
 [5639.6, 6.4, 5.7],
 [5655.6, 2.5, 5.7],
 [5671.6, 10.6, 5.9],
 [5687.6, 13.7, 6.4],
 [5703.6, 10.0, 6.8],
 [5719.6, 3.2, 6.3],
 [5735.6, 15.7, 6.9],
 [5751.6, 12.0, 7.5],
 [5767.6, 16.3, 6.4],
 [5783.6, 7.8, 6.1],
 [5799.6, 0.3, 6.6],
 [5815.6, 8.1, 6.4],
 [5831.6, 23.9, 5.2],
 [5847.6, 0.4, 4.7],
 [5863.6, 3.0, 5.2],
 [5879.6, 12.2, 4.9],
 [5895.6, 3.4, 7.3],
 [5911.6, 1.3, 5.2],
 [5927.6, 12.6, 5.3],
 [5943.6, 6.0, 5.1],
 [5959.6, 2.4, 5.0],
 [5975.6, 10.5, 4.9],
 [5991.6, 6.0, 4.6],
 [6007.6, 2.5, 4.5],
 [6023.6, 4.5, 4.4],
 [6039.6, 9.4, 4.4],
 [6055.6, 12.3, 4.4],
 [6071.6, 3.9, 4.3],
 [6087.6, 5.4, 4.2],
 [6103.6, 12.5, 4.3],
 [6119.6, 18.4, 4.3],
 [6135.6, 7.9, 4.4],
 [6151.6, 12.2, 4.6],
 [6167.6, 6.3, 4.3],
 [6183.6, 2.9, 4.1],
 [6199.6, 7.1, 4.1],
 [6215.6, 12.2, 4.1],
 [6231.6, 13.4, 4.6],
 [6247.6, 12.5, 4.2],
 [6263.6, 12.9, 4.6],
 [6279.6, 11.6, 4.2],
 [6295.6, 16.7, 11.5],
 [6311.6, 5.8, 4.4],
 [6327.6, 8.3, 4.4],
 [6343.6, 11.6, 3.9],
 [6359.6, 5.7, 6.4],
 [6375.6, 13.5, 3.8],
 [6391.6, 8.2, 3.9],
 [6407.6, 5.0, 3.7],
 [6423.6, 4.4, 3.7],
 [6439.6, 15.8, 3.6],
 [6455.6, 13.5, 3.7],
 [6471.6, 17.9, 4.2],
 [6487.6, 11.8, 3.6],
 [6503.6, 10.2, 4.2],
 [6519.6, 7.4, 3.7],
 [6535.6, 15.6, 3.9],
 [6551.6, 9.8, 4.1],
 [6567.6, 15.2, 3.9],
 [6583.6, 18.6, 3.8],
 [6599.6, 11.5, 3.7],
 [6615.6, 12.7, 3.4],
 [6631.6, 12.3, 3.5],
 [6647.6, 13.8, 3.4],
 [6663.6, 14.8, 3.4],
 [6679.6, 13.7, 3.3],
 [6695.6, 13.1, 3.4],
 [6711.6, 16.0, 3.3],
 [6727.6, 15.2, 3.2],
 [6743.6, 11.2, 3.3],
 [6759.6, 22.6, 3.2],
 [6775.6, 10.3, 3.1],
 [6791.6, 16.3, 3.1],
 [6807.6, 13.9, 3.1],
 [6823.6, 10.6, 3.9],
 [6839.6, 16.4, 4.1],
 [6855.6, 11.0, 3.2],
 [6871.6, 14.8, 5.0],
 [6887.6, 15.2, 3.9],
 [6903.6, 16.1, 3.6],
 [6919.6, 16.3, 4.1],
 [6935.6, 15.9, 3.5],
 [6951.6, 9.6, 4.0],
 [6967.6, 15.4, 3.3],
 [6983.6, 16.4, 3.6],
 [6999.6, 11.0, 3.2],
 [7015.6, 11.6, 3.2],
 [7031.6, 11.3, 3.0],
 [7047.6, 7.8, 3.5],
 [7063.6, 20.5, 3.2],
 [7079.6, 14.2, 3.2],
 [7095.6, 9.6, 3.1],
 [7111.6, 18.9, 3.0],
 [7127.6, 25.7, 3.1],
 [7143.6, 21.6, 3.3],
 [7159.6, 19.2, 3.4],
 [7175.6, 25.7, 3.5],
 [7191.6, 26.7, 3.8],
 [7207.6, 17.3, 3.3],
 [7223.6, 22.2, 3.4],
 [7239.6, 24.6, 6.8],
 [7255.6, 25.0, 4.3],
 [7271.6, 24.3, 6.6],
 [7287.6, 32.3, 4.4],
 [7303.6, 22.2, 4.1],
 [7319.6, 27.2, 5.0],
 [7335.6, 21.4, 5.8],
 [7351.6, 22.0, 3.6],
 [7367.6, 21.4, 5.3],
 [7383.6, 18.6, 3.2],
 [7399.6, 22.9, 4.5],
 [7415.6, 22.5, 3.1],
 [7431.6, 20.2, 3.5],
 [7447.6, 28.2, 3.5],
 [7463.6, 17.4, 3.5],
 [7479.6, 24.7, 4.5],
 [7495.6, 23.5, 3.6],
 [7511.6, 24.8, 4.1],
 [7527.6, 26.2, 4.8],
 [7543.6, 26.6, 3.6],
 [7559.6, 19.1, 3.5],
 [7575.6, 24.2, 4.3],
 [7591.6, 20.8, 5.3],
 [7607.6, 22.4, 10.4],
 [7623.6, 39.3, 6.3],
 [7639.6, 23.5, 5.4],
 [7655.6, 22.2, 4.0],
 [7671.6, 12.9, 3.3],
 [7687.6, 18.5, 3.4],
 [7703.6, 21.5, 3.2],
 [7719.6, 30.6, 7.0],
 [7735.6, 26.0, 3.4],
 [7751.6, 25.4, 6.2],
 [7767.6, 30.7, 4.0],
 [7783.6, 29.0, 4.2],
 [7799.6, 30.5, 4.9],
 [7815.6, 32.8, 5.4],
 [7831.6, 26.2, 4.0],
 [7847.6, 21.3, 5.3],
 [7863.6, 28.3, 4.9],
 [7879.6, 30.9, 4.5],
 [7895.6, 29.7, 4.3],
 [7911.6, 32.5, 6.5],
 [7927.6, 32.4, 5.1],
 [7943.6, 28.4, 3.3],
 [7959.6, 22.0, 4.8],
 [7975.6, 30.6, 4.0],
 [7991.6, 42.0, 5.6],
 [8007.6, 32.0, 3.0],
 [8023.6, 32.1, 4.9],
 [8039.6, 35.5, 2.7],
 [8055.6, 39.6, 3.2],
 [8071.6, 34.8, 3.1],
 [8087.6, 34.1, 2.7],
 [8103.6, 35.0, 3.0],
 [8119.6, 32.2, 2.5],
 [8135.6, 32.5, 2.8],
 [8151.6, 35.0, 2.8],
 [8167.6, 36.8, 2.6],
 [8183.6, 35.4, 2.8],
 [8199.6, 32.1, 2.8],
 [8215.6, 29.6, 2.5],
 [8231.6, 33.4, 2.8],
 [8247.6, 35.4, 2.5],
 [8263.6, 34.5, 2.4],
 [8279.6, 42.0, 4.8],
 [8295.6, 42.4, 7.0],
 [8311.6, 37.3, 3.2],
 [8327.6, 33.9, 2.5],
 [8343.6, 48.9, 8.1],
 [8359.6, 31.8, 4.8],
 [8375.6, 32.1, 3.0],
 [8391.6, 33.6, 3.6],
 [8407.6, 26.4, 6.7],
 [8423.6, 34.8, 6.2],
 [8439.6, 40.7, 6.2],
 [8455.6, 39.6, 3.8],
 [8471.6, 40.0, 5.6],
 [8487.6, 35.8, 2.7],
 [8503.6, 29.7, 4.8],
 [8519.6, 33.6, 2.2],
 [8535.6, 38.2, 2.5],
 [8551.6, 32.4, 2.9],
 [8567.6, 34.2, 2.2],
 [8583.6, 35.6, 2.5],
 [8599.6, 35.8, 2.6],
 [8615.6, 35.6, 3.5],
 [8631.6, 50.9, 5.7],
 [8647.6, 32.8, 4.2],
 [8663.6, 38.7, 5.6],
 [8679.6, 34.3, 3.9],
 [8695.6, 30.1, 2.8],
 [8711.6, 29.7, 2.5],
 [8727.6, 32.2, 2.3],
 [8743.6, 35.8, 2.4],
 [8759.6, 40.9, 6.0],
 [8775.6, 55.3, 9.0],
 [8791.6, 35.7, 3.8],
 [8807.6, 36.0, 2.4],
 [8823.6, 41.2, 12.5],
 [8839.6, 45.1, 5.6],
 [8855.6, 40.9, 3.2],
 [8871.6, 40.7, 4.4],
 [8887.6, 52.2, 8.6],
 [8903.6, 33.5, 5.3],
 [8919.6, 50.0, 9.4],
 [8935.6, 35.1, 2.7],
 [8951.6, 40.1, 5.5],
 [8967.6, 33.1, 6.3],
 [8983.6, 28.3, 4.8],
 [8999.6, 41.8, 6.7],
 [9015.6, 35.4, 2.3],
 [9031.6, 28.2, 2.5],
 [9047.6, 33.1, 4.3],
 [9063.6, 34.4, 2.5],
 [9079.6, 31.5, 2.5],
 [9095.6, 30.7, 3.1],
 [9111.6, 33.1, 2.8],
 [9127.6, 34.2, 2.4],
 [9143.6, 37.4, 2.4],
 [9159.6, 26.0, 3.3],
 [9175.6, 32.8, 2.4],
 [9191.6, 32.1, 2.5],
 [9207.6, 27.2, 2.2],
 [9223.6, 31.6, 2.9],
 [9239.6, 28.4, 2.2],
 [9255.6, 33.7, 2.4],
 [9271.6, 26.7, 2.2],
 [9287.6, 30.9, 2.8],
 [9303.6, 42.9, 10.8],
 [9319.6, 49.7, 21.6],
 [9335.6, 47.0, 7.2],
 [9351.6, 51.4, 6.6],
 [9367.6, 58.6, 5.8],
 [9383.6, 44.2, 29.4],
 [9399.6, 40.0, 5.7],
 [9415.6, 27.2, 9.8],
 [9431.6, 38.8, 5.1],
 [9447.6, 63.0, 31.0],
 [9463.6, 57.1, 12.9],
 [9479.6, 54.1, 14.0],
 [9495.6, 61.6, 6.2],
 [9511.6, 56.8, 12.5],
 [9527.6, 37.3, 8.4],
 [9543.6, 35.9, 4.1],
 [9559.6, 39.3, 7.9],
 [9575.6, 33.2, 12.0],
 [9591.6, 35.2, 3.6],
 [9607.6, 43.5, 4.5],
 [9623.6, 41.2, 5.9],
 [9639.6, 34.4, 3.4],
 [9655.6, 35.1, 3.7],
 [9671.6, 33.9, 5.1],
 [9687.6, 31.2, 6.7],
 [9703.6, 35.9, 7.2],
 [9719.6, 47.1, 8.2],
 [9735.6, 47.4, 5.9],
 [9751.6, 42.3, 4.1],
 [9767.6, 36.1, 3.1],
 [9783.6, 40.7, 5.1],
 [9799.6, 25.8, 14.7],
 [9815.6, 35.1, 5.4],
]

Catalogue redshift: 0.79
